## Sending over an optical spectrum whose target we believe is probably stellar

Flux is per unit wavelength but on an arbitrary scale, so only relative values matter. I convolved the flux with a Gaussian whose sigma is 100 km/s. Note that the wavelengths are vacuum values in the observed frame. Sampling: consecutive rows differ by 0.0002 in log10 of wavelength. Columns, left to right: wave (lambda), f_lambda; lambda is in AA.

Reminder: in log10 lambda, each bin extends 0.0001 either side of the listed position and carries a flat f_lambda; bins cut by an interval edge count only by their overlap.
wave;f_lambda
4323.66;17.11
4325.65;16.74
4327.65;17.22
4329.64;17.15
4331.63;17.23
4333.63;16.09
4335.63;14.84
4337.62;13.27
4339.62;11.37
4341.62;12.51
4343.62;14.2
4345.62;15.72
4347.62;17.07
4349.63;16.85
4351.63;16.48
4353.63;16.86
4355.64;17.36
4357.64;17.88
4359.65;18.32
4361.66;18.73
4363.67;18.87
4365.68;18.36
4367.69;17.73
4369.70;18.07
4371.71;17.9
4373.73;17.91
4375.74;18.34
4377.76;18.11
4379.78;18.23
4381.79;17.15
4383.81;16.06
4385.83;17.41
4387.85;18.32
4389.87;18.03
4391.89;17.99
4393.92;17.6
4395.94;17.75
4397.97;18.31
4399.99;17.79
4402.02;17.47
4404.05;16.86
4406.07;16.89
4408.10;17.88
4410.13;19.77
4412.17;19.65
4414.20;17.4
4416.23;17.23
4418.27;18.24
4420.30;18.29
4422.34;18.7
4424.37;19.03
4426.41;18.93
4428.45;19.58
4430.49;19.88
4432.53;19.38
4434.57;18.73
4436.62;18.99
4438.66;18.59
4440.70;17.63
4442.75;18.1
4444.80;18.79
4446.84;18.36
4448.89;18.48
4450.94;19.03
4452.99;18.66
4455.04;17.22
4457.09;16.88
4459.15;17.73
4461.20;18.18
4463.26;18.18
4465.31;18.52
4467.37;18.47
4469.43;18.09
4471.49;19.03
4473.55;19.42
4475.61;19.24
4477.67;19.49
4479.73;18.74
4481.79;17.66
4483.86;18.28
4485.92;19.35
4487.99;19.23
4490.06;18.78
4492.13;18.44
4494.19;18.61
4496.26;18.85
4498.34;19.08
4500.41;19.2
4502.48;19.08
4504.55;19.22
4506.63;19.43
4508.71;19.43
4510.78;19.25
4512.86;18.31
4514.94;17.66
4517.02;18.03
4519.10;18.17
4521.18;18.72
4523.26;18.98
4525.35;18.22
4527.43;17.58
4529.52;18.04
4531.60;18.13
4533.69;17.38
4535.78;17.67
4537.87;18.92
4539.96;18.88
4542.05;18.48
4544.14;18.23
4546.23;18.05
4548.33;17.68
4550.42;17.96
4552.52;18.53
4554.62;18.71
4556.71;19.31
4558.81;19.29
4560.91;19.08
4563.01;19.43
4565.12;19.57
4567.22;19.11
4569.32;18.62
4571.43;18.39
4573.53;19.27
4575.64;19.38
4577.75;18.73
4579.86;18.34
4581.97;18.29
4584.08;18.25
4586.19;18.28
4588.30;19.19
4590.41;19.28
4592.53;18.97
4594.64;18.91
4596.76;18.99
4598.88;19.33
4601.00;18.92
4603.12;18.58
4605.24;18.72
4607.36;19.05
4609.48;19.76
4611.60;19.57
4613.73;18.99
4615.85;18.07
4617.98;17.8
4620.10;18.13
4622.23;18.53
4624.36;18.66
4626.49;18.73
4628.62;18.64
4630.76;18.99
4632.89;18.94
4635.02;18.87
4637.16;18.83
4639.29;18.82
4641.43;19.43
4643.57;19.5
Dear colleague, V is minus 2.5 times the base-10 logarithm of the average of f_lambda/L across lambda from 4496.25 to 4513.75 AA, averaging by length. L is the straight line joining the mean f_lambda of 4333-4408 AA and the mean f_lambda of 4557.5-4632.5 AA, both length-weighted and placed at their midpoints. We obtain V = -0.058 mag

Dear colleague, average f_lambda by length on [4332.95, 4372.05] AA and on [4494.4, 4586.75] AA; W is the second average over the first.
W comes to 1.1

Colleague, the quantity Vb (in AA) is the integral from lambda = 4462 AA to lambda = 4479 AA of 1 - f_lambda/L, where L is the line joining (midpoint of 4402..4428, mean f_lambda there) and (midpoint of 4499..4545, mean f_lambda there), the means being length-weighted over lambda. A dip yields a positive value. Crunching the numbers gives -0.39 AA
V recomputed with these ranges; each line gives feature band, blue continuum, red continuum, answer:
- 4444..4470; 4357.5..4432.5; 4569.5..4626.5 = 0.008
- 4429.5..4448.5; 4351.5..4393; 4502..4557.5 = -0.036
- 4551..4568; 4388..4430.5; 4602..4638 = -0.028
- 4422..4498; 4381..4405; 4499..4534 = -0.032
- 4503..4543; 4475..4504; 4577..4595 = 0.020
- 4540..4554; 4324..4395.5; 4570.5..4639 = 0.008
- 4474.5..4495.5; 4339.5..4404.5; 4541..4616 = -0.039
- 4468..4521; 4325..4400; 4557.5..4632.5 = -0.044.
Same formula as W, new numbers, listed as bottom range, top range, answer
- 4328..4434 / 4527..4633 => 1.07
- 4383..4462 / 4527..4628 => 1.03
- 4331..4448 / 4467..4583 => 1.06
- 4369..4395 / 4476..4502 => 1.06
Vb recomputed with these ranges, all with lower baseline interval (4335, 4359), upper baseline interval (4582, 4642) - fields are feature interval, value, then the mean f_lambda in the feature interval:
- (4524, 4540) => -0.2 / 18.1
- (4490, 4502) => -1.0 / 18.8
